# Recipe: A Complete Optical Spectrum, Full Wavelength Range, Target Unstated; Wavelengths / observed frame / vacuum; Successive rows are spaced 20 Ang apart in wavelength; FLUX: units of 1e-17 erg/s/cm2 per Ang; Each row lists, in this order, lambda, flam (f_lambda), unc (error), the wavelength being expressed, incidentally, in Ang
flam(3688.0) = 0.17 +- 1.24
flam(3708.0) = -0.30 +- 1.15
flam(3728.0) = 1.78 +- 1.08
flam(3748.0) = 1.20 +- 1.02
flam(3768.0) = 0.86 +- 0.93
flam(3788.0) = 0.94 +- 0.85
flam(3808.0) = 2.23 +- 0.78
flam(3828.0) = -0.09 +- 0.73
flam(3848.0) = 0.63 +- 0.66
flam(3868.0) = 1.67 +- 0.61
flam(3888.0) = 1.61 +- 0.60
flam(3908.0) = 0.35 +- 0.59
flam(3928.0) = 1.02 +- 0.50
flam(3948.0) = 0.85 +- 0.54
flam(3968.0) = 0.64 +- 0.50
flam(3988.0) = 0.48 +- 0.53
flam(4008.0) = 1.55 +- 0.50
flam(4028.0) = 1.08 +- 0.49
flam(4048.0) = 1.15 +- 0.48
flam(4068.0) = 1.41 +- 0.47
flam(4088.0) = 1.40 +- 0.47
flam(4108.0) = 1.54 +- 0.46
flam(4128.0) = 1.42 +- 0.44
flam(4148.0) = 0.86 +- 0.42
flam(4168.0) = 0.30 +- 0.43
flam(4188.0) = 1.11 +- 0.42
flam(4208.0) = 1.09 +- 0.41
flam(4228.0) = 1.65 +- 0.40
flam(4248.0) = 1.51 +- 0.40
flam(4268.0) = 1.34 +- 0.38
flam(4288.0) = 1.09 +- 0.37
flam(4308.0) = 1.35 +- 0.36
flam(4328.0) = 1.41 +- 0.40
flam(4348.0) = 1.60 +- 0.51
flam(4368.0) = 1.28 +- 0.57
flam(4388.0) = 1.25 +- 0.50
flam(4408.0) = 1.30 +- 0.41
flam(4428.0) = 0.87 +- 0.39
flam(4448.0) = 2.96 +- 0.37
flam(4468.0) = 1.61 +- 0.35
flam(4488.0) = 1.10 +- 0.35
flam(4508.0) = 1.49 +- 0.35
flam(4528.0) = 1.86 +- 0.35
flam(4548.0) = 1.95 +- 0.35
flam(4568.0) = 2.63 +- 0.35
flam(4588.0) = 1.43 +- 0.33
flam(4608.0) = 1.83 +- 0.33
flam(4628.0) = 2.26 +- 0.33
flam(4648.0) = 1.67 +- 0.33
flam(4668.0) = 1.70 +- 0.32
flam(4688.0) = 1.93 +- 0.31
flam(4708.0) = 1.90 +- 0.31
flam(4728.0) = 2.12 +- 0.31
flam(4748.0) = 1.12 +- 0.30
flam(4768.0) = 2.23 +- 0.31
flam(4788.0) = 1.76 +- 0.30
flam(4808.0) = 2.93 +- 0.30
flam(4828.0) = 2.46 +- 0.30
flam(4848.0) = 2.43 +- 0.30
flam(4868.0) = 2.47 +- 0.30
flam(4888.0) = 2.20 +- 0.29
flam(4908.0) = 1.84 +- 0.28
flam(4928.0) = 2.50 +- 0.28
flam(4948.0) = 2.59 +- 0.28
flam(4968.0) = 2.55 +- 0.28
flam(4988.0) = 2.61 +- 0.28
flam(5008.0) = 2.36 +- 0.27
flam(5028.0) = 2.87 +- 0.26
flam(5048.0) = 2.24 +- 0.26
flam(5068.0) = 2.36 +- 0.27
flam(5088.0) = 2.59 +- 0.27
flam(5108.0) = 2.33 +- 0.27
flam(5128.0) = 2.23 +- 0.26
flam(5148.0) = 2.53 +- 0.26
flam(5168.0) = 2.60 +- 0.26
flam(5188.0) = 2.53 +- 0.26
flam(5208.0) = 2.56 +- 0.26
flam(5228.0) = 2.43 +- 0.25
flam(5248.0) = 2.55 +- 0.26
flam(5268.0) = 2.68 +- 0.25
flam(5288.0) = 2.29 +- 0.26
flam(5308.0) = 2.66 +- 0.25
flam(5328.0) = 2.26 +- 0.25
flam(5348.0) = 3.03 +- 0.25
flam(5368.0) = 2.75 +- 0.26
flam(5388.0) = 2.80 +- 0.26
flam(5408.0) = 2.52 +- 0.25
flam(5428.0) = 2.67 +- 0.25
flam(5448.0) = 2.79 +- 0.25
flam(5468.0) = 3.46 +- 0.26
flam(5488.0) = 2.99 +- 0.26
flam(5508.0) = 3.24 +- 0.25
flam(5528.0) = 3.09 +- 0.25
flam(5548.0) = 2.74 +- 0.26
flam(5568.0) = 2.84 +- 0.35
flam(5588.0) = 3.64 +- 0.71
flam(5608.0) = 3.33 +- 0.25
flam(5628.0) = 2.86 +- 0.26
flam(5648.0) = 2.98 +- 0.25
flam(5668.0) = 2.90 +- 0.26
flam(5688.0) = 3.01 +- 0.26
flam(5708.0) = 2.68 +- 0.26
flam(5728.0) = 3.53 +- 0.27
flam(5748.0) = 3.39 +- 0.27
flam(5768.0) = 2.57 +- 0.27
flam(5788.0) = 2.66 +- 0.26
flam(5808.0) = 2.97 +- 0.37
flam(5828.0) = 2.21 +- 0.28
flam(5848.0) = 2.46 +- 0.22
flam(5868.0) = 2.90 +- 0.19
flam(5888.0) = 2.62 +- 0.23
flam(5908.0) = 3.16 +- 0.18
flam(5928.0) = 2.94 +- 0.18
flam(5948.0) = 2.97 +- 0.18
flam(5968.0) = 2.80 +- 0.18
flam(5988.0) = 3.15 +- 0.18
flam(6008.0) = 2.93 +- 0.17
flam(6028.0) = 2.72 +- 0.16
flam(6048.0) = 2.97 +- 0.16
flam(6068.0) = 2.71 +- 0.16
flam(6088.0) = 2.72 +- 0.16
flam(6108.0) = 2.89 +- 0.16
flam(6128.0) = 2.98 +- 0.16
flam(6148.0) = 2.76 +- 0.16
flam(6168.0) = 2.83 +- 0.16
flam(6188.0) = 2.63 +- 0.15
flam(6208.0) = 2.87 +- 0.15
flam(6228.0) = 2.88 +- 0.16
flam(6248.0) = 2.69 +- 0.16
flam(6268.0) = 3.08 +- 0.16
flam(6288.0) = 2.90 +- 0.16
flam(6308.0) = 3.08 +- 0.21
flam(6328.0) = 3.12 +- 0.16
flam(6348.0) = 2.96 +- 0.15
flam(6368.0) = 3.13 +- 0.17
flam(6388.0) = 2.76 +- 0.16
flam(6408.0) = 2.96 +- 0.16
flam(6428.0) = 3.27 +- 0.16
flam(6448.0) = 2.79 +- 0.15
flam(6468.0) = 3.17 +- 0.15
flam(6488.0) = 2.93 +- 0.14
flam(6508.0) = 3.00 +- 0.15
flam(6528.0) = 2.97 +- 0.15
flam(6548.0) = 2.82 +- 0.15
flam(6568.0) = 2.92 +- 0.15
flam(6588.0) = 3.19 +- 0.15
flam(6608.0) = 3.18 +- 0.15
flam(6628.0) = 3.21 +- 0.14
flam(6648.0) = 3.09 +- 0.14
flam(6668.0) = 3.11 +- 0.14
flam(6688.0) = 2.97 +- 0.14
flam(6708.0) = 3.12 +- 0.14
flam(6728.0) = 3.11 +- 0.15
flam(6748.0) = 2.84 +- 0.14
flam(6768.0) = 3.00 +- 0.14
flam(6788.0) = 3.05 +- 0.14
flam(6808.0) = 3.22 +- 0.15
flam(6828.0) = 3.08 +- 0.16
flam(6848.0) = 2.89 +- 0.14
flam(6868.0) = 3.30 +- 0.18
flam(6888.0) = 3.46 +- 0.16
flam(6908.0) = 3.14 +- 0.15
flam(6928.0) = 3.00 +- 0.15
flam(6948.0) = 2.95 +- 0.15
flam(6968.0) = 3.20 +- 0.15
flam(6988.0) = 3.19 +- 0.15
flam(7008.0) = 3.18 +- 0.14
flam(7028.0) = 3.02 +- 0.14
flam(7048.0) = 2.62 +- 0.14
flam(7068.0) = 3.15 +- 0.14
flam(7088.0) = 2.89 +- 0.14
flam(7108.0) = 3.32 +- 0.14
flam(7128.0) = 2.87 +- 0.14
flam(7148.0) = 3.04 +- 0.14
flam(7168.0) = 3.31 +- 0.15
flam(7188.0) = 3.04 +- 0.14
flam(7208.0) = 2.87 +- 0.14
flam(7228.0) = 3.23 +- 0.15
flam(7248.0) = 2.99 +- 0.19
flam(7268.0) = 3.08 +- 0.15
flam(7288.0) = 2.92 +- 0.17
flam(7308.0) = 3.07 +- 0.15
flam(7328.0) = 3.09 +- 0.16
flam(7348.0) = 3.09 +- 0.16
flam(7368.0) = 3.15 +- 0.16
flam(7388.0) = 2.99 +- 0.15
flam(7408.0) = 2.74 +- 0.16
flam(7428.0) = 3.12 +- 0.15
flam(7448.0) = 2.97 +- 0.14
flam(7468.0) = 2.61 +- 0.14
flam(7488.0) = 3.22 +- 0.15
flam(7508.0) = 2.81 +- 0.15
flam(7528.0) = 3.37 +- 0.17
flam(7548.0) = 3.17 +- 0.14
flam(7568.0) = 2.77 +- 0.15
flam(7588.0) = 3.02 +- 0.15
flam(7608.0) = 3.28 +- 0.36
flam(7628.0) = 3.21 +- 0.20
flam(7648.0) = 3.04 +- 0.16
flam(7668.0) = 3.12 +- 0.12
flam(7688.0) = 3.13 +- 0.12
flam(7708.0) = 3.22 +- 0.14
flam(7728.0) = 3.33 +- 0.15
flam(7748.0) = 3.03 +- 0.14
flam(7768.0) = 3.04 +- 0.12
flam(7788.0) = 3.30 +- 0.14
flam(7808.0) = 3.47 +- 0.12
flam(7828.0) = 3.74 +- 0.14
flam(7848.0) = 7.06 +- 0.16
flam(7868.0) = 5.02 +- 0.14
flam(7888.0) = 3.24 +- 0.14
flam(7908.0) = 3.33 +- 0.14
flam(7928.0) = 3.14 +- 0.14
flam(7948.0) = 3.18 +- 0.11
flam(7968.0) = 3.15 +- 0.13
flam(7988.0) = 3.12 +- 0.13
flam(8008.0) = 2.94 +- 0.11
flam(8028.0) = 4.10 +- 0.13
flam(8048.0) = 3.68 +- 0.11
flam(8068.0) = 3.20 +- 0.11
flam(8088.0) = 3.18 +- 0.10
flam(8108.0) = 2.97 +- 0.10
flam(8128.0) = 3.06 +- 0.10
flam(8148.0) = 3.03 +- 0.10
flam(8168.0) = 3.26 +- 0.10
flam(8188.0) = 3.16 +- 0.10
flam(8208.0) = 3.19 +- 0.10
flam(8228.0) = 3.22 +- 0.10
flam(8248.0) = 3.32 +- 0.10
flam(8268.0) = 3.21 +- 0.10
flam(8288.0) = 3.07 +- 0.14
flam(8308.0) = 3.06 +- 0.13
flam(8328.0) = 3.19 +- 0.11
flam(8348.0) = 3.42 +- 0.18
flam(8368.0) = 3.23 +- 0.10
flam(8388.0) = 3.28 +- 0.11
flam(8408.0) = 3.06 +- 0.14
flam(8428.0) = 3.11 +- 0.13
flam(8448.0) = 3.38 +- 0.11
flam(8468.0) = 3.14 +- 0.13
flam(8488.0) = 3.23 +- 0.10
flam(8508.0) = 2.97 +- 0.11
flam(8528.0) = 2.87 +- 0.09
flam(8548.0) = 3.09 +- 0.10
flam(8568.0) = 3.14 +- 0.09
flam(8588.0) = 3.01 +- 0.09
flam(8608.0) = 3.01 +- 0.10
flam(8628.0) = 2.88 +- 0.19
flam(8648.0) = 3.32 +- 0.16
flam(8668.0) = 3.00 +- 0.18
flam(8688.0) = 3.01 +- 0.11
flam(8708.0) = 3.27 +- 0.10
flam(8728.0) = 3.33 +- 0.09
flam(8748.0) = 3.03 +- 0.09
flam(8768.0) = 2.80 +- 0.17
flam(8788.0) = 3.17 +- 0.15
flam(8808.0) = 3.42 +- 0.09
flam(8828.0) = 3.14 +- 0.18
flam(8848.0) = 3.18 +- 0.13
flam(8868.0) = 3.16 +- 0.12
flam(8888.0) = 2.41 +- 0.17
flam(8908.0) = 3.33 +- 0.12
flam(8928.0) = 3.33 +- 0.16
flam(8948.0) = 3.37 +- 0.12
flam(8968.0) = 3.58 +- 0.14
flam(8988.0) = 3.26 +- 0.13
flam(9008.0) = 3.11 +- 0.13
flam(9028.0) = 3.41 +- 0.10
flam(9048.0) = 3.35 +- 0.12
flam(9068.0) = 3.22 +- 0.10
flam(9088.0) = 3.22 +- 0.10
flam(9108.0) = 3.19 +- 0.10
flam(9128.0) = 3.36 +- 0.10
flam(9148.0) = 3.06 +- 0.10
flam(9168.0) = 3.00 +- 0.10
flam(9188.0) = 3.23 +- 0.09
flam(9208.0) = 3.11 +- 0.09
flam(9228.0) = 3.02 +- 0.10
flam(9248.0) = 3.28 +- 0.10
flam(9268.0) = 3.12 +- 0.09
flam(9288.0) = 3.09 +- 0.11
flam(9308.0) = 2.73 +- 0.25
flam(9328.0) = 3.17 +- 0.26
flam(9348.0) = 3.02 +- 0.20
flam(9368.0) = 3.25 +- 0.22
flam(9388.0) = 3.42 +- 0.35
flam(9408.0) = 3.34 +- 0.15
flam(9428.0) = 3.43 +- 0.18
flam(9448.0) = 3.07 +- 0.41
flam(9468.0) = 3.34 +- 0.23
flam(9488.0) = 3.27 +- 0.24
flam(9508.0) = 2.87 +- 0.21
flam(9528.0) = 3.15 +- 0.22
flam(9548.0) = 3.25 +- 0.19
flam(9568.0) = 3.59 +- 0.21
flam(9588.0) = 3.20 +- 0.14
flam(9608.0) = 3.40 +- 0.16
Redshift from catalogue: 0.19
